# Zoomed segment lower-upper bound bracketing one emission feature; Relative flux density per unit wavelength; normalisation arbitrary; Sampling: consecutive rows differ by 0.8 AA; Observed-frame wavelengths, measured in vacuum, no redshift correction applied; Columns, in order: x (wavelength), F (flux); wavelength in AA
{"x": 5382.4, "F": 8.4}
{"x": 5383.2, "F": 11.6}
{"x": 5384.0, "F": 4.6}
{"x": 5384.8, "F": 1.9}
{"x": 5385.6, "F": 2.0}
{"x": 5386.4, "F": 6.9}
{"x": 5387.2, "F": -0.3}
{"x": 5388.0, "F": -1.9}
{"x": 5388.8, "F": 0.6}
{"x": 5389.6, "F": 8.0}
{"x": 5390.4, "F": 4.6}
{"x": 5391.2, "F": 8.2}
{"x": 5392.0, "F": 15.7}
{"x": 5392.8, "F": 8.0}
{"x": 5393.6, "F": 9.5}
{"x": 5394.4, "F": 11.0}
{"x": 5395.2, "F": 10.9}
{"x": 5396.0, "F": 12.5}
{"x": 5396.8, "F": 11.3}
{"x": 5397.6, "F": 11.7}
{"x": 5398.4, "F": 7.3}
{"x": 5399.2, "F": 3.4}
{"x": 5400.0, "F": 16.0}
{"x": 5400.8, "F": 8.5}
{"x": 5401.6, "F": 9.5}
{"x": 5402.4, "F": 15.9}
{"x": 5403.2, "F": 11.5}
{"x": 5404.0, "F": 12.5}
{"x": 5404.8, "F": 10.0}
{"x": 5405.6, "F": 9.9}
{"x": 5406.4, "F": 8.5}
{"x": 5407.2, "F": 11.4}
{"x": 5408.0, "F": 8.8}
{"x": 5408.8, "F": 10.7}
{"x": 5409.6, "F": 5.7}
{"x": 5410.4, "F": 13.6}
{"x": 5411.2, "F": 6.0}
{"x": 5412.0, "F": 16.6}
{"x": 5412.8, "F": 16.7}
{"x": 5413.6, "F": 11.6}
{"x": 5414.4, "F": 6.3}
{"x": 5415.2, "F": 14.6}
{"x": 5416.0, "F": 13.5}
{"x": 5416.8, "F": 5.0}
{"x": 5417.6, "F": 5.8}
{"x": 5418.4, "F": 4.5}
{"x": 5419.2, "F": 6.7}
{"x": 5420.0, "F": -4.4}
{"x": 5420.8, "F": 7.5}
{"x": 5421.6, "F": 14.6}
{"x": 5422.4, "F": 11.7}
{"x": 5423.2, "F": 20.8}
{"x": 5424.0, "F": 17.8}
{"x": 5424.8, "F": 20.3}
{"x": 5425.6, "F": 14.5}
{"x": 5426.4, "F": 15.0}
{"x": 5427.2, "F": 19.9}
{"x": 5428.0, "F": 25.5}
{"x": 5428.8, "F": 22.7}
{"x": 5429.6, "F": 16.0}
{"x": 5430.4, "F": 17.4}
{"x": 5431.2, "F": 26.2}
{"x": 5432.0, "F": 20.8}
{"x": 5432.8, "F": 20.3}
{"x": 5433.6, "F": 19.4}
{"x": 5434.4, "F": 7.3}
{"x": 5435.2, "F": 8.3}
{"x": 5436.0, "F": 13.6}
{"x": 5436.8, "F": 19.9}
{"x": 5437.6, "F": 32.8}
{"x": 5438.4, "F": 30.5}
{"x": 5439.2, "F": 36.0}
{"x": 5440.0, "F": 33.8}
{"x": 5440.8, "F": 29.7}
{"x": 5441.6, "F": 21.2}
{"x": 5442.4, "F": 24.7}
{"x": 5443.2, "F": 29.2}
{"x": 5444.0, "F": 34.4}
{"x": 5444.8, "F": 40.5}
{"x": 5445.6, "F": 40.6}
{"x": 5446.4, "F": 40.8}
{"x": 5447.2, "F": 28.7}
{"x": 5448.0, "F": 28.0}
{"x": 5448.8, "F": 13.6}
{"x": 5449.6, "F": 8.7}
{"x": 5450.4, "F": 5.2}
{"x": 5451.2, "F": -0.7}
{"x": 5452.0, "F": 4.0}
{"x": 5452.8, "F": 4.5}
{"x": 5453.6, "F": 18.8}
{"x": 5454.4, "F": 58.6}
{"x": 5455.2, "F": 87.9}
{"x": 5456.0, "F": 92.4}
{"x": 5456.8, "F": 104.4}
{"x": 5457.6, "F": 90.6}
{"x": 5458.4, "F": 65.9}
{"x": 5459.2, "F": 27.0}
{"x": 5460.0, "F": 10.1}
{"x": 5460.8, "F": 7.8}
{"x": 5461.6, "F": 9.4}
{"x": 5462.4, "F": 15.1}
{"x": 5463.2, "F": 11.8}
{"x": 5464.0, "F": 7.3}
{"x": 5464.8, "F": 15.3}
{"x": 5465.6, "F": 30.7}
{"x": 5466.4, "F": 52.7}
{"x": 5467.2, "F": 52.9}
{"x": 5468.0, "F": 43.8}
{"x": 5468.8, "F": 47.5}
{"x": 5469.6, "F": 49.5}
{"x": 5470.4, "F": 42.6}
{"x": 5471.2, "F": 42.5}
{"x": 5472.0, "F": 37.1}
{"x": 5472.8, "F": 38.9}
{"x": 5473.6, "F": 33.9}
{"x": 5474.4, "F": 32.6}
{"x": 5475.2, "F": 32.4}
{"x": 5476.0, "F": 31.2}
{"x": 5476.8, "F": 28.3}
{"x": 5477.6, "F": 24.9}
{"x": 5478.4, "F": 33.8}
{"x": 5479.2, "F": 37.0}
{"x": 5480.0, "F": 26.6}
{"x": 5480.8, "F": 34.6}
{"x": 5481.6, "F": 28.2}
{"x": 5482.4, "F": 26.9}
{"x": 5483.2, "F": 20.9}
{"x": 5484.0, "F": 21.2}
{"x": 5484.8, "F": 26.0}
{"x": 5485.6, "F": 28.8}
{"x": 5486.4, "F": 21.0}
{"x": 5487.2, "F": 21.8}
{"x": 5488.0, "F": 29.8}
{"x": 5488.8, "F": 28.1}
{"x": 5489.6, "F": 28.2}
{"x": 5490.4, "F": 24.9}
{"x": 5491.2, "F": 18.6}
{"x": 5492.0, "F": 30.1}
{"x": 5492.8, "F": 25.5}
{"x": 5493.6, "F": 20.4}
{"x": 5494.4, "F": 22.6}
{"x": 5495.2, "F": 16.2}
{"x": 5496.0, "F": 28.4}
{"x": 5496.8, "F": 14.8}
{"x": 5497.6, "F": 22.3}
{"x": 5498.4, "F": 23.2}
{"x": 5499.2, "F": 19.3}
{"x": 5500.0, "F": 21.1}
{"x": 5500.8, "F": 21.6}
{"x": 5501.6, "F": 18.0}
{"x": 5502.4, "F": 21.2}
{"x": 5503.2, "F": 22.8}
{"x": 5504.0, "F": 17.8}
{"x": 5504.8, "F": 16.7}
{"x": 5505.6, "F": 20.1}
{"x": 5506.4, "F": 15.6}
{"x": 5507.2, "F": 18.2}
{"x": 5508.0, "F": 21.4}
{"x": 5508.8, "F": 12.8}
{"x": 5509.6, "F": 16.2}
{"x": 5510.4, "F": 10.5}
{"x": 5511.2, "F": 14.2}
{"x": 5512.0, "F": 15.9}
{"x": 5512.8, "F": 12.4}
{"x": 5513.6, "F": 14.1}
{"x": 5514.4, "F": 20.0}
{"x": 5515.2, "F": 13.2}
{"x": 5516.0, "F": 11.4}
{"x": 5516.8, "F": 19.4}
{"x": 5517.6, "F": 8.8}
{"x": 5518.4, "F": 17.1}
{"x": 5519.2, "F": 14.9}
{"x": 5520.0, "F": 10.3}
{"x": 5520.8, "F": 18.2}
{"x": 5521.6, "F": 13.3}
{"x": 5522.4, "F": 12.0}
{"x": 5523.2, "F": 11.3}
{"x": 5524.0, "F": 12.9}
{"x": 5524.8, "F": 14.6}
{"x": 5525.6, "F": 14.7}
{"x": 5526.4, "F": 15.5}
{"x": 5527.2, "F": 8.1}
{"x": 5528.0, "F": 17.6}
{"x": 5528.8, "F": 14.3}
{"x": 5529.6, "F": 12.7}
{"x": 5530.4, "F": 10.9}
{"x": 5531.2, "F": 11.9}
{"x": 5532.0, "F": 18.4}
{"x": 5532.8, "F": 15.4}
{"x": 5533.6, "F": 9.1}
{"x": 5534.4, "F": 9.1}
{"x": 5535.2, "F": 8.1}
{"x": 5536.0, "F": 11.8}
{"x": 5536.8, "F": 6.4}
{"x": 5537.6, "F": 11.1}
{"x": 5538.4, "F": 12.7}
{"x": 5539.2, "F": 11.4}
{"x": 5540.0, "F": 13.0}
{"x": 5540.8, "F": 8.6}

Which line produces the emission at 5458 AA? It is Lyman alpha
